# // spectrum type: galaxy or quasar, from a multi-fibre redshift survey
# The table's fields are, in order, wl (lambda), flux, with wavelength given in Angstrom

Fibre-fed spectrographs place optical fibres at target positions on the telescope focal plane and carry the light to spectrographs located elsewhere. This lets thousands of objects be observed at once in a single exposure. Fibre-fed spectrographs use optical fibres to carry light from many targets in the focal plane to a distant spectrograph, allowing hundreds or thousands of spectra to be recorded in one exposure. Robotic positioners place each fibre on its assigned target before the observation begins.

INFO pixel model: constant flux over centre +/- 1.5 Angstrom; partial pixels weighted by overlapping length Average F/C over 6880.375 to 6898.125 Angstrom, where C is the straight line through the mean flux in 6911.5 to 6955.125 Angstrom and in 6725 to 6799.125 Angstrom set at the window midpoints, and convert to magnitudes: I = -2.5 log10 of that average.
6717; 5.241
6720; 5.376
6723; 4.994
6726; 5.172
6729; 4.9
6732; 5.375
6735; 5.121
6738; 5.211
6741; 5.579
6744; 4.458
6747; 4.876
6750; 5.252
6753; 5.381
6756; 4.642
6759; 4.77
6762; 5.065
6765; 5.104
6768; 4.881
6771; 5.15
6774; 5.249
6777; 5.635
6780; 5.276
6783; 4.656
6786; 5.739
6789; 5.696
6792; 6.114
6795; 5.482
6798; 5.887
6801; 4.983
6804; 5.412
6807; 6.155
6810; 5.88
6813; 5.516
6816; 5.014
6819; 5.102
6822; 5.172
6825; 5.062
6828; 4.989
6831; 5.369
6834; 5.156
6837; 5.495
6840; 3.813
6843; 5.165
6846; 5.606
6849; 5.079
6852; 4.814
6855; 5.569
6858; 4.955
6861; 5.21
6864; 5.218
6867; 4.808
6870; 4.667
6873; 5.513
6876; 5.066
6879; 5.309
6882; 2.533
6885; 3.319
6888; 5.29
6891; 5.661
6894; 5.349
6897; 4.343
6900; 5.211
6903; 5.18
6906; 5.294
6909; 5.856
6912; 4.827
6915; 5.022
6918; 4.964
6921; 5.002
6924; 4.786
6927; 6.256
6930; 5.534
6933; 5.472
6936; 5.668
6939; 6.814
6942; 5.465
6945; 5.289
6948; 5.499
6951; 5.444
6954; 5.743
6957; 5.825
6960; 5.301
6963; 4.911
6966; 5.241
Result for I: 0.217 mag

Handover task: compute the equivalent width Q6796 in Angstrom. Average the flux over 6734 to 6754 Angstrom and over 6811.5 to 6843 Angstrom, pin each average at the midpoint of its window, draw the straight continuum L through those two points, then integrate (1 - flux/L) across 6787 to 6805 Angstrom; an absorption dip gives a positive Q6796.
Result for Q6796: -1.8 Angstrom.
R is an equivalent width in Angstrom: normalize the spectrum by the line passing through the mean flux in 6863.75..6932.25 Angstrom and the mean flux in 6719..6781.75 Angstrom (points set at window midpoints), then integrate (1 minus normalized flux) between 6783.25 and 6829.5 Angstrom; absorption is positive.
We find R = -3.5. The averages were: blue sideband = 5.11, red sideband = 5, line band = 5.46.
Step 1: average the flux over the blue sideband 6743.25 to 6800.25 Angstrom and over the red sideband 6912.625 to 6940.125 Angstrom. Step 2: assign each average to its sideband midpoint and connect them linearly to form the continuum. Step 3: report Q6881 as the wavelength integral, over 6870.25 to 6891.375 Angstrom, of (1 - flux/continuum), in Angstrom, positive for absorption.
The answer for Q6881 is 3.05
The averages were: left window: 5.23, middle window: 4.62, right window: 5.46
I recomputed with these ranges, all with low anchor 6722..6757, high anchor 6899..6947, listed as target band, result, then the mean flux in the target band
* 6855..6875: 0.04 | 5.1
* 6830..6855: 0.04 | 5.09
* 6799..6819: -0.05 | 5.47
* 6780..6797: -0.07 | 5.52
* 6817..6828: 0.03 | 5.09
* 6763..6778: -0.01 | 5.18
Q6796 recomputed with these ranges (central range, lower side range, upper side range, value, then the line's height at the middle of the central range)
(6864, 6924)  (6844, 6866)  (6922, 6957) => 5.4 Angstrom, 5.4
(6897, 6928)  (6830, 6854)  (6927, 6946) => 2.2 Angstrom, 5.58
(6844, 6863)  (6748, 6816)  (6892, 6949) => 0.5 Angstrom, 5.36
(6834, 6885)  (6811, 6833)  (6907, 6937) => 3.5 Angstrom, 5.24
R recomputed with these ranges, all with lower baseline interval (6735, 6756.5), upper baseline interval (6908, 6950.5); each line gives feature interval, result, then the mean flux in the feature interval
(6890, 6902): 0.6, 5.12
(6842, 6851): 0.0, 5.26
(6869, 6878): 0.4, 5.12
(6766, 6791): -0.7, 5.3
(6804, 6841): -0.1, 5.25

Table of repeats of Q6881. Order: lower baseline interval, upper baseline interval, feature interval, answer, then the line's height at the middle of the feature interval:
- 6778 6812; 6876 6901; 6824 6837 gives 0.1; 5.22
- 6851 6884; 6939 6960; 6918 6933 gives 0.1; 5.39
